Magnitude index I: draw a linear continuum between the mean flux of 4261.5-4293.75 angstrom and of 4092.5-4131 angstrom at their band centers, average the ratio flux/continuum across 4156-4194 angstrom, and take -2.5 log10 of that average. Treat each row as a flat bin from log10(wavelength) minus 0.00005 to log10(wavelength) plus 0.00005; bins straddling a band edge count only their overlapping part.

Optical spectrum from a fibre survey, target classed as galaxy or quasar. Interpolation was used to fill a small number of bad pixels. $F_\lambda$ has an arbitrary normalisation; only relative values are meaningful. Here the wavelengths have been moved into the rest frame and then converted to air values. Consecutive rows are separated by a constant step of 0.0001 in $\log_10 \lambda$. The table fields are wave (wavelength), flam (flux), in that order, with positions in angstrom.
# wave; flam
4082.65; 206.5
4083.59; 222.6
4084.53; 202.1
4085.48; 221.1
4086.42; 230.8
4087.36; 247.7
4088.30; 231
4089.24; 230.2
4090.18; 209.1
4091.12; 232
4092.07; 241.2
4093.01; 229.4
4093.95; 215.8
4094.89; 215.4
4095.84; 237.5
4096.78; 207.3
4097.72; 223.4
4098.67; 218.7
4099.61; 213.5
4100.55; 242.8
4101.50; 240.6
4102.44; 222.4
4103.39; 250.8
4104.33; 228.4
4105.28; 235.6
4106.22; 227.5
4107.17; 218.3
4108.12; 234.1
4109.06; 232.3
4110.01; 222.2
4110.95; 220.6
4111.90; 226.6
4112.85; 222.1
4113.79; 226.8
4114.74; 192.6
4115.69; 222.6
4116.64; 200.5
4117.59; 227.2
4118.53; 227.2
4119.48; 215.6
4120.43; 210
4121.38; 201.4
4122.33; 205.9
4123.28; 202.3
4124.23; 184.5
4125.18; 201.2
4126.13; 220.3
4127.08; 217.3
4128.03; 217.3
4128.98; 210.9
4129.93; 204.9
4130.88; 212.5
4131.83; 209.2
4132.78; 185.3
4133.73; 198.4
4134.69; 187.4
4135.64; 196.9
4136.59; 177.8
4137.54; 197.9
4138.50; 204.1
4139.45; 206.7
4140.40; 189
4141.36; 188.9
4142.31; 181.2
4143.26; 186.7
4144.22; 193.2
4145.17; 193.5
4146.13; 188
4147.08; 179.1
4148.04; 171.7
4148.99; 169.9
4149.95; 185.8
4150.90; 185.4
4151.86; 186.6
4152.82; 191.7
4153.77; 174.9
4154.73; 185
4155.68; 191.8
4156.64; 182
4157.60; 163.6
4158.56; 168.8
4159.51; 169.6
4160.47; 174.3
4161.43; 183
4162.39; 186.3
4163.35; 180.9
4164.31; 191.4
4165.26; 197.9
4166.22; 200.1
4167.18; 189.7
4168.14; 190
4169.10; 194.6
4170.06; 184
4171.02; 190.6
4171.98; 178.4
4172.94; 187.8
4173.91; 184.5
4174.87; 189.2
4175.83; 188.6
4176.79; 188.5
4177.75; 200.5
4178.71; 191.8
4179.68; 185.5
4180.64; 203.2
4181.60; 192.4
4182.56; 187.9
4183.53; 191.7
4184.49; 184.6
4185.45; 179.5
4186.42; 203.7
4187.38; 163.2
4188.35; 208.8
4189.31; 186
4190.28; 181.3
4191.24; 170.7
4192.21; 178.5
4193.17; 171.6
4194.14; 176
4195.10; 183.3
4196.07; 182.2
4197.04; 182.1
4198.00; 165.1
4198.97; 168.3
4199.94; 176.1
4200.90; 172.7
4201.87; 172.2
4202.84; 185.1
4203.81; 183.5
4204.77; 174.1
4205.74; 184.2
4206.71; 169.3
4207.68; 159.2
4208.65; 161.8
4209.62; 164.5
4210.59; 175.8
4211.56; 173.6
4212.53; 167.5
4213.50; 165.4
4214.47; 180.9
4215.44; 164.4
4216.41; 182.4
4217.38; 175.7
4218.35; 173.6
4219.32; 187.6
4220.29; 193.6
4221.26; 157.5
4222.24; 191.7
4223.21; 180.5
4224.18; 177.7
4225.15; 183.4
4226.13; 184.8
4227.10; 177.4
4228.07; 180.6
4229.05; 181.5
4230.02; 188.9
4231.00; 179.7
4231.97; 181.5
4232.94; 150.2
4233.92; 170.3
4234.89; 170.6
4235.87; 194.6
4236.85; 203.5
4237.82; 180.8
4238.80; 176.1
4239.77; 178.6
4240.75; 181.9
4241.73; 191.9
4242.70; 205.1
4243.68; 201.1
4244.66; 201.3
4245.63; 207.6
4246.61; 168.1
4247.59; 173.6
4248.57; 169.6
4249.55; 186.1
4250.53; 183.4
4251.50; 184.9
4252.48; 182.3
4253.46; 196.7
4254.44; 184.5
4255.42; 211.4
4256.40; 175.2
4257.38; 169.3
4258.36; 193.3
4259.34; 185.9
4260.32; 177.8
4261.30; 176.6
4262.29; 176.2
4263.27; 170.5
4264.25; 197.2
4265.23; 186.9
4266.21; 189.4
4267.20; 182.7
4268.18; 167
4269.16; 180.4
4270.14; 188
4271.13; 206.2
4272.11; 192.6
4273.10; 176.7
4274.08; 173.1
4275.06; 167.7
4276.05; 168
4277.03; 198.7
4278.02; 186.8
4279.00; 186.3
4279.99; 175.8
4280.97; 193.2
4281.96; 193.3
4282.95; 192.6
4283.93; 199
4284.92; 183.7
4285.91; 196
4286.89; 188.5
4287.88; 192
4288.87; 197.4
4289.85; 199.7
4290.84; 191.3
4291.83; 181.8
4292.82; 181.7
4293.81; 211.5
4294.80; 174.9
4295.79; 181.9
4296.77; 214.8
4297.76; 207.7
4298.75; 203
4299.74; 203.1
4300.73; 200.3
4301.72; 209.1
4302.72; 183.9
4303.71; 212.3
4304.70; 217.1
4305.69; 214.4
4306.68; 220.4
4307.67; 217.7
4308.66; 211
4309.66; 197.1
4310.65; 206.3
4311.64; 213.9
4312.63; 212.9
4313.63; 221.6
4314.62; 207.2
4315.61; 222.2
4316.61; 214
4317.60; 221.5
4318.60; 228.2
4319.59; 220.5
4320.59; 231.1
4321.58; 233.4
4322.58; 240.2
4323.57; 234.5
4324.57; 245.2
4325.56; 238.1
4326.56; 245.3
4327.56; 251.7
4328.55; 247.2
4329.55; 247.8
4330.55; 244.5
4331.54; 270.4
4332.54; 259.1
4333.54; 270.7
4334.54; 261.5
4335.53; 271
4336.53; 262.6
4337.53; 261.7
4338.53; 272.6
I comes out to 0.12 mag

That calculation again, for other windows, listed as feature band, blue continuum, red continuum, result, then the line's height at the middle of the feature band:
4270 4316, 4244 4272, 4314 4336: 0.089 mag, 214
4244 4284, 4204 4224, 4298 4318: 0.050 mag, 194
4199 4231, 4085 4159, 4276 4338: 0.200 mag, 212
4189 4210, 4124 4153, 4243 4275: 0.088 mag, 190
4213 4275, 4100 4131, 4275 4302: 0.094 mag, 199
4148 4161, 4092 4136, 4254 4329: 0.190 mag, 213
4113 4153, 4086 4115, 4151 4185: 0.046 mag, 208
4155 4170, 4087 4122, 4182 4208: 0.063 mag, 196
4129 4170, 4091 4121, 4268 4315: 0.158 mag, 218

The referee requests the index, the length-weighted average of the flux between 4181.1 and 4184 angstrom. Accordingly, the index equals 191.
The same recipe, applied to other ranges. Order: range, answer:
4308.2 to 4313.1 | 208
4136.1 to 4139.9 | 197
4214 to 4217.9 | 176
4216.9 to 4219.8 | 179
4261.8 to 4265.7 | 183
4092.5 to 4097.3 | 222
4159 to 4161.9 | 176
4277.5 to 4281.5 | 186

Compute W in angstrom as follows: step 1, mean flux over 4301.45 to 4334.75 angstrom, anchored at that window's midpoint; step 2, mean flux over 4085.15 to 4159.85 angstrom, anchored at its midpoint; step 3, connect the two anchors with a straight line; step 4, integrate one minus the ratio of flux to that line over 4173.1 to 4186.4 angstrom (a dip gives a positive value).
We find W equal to 1.47 angstrom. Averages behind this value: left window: 208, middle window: 190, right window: 228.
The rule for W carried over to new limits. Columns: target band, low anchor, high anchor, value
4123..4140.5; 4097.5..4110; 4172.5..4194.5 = 1.1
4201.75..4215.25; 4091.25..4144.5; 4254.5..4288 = 1.7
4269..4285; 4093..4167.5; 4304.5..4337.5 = 2.9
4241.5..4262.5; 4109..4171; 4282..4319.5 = 1.6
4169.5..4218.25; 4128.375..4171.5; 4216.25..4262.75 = 1.5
